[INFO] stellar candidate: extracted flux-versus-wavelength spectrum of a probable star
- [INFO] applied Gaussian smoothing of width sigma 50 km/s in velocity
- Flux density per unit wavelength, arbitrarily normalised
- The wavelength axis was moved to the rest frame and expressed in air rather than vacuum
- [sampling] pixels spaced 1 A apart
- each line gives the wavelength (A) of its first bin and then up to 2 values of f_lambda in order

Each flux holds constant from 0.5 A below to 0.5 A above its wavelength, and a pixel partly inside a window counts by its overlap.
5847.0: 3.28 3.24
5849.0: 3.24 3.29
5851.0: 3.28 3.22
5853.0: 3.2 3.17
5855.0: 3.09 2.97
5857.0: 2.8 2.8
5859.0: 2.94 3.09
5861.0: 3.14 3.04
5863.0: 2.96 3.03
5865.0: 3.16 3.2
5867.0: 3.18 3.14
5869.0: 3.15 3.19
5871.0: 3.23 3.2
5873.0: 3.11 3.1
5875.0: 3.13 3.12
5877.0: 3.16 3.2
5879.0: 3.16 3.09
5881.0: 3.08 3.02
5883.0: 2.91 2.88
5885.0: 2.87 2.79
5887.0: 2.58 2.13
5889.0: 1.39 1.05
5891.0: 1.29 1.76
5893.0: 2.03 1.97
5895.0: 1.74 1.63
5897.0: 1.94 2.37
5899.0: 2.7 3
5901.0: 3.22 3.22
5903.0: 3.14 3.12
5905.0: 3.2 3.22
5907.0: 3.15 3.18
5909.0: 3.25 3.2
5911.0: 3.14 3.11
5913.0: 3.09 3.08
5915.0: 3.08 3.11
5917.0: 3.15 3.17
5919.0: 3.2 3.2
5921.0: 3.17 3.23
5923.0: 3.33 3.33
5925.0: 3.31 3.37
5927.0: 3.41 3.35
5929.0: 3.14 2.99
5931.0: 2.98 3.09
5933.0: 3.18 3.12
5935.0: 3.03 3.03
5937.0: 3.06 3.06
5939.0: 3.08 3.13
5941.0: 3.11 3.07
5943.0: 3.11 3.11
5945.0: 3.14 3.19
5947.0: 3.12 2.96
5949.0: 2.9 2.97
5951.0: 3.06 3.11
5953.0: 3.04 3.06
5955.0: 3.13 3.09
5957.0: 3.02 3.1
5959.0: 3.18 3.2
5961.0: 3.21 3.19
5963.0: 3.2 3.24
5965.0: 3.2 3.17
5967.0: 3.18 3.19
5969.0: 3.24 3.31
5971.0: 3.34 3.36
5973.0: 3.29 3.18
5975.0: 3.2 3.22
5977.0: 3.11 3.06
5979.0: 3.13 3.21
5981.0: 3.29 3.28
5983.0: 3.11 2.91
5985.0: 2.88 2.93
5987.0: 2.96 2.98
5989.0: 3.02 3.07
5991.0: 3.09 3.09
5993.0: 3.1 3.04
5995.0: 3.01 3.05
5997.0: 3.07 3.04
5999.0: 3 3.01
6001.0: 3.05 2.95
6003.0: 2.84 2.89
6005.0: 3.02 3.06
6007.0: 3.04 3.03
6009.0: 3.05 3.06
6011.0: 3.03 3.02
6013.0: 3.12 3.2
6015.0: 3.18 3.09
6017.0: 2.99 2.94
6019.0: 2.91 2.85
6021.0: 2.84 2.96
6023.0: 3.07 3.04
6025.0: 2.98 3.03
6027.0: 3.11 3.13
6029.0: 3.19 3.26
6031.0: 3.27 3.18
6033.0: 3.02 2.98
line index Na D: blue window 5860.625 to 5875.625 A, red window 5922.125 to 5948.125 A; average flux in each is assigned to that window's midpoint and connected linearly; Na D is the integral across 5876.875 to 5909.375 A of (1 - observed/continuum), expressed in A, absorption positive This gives 5.5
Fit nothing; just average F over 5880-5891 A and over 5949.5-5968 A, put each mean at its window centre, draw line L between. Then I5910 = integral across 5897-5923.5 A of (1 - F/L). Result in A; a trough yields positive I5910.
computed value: -4.1 A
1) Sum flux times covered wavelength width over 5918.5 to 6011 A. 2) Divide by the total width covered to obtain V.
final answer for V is 3.11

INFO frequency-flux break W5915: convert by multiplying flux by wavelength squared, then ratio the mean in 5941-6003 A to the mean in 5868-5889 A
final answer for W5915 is 1.1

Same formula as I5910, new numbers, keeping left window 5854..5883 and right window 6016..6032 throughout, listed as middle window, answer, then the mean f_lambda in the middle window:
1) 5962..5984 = -1.1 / 3.21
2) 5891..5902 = 3.0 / 2.24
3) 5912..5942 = -0.8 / 3.16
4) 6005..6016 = -0.1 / 3.08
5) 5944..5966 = -0.3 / 3.11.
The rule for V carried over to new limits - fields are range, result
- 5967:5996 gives 3.13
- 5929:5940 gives 3.07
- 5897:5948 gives 3.12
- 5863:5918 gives 2.83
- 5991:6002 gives 3.04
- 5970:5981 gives 3.22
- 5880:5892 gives 2.37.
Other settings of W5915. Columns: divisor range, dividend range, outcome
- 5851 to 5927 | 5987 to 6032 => 1.09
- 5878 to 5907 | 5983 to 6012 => 1.23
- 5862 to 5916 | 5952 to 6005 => 1.14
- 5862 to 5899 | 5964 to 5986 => 1.23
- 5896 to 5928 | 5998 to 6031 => 1.02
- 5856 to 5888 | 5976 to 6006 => 1.05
